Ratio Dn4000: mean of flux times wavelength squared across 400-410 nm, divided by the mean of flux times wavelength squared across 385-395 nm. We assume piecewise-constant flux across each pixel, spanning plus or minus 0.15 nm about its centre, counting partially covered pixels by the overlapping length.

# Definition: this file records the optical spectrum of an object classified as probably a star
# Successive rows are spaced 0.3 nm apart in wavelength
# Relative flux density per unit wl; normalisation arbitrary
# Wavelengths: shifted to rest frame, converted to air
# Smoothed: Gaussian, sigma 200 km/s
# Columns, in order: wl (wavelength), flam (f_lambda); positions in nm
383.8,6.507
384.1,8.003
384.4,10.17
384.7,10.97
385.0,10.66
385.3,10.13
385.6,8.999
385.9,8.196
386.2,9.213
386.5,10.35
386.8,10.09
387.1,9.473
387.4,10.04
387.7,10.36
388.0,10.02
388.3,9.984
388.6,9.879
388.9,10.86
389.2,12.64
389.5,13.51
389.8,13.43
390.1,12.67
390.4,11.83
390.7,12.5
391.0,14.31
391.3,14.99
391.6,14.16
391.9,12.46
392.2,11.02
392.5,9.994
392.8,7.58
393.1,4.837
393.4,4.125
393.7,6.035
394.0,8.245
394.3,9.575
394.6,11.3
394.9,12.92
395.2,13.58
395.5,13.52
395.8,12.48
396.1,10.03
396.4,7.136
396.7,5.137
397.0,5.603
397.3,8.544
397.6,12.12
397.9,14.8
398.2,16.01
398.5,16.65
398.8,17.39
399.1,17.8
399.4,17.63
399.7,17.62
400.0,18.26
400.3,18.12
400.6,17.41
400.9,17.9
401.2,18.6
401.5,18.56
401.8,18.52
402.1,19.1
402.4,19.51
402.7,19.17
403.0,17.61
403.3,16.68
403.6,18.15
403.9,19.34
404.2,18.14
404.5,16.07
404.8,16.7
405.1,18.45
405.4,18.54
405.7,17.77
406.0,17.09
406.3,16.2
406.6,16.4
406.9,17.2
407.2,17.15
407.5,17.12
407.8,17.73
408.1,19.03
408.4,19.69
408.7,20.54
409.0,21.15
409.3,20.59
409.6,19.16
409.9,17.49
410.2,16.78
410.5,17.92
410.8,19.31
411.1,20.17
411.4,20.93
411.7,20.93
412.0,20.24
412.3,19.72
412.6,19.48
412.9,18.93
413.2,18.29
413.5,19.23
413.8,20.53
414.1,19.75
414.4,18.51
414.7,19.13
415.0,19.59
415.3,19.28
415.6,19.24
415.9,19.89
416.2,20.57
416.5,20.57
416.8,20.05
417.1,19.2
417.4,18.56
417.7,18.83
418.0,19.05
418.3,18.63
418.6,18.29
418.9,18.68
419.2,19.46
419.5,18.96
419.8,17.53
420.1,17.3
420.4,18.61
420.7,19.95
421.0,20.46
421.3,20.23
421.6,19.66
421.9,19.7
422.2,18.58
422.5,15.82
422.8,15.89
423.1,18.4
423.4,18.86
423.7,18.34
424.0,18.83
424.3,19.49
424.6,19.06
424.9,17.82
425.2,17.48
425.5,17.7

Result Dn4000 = 1.9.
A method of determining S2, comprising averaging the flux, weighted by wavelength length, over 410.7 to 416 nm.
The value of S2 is 19.6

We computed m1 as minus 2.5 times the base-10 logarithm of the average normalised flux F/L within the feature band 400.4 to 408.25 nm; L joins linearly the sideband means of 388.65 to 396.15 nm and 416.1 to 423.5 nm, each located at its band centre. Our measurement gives -0.23 mag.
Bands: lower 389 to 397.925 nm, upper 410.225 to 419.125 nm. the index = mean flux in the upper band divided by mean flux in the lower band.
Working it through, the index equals 1.82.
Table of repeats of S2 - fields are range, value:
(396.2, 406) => 16.2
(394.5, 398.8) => 11.6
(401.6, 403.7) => 18.4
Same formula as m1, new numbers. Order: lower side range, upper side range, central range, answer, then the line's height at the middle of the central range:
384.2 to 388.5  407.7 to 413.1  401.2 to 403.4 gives -0.144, 16.2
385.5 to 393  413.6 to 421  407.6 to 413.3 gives -0.128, 17.2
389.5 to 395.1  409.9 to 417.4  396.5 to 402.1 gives -0.123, 13.6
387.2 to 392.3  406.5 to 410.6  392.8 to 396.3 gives 0.394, 13.7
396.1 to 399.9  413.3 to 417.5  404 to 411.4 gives -0.099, 16.7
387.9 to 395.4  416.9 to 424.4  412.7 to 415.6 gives -0.138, 17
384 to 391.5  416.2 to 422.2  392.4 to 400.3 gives 0.151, 13.2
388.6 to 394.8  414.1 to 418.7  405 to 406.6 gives -0.119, 15.7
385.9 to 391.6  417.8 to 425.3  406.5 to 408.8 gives -0.162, 15.6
